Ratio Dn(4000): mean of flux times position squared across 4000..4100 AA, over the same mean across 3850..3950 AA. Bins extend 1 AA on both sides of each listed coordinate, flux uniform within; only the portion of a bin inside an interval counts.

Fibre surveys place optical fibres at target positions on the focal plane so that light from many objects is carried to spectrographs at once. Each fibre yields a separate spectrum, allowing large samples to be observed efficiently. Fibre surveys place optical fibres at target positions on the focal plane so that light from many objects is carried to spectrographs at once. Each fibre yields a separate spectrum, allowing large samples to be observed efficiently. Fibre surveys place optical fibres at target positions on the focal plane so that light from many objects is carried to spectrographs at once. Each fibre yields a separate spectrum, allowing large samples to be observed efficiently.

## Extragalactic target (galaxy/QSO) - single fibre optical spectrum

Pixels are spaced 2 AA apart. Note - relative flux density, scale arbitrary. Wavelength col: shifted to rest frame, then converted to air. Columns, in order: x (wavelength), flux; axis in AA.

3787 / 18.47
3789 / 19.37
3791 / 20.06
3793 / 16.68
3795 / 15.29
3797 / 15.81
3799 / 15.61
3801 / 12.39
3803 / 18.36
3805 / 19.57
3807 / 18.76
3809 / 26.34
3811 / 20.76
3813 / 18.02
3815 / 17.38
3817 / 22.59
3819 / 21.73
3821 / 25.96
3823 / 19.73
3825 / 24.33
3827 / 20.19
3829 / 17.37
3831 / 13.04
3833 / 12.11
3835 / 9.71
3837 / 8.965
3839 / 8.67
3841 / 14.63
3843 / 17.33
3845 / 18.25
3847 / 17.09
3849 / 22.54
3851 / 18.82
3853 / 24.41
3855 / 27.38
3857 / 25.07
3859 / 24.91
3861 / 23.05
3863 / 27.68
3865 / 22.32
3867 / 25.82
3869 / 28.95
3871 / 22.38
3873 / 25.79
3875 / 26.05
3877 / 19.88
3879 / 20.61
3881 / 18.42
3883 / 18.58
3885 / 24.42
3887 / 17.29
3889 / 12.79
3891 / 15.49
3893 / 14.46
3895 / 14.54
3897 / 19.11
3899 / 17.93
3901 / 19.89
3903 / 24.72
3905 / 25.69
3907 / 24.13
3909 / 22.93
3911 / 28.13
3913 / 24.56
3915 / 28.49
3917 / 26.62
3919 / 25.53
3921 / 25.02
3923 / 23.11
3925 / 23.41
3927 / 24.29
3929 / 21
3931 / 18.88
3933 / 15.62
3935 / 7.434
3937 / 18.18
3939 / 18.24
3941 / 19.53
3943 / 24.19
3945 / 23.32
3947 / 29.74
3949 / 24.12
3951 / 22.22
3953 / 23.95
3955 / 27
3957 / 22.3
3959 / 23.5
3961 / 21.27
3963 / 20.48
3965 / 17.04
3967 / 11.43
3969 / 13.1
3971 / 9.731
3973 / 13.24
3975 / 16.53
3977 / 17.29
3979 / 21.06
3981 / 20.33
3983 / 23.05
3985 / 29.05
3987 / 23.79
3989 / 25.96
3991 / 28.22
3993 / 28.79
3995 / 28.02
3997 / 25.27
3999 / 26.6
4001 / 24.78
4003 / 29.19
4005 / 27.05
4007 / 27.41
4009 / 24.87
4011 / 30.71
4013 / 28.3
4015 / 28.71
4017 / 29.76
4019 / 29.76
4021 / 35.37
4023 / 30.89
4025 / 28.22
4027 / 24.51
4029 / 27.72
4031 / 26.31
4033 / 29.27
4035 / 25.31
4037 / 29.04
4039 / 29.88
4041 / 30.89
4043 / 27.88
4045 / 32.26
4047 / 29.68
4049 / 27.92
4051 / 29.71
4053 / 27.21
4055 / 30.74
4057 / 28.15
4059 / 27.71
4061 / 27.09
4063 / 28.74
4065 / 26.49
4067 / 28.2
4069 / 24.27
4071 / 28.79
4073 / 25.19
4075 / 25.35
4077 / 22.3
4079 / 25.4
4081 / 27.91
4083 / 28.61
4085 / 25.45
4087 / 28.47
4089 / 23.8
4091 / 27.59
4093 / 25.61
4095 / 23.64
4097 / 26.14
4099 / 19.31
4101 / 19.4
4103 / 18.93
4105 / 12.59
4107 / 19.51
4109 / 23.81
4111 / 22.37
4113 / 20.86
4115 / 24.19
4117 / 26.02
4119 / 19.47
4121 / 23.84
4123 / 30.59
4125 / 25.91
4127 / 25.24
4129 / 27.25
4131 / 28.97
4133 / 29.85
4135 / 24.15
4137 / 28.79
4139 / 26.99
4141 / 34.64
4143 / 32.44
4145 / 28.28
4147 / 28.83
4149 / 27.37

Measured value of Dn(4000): 1.3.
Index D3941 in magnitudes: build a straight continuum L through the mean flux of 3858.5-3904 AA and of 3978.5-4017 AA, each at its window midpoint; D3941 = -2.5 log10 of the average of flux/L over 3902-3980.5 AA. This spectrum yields 0.12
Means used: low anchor 21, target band 21.2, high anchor 26.5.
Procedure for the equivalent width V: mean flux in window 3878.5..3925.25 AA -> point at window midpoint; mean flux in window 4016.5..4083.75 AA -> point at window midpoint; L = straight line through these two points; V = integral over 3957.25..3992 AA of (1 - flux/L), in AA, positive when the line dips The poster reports 7.0 AA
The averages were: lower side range 21.5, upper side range 28.1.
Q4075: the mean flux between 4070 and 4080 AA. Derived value 25.4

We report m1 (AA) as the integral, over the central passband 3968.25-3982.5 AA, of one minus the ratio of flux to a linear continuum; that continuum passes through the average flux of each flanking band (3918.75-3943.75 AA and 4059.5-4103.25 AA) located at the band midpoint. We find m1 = 3.6 AA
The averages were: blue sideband 20.1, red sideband 25.4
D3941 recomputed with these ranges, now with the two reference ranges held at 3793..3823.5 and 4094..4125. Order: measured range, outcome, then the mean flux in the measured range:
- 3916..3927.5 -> -0.214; 24.7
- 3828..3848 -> 0.378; 13.7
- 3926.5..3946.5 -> 0.067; 19.2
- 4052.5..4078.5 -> -0.232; 26.9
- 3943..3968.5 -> -0.076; 22.1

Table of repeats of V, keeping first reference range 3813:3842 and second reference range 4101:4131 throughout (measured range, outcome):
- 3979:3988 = -1.6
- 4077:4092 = -2.8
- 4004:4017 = -4.5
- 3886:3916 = -3.5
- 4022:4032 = -3.0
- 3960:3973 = 2.9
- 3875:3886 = -1.7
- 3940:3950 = -2.5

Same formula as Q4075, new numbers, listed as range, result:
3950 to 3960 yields 23.8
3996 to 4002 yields 25.6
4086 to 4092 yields 26.6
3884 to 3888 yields 20.9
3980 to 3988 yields 24.1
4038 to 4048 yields 30.1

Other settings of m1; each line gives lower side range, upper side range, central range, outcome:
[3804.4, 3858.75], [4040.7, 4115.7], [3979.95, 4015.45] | -4.88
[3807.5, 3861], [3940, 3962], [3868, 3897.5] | 1.53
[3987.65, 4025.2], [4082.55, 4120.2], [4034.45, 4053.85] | -2.20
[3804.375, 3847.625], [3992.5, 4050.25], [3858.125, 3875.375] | -4.43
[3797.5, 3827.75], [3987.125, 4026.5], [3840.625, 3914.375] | 3.62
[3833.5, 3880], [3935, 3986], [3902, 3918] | -4.07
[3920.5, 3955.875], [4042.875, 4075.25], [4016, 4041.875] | -2.53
